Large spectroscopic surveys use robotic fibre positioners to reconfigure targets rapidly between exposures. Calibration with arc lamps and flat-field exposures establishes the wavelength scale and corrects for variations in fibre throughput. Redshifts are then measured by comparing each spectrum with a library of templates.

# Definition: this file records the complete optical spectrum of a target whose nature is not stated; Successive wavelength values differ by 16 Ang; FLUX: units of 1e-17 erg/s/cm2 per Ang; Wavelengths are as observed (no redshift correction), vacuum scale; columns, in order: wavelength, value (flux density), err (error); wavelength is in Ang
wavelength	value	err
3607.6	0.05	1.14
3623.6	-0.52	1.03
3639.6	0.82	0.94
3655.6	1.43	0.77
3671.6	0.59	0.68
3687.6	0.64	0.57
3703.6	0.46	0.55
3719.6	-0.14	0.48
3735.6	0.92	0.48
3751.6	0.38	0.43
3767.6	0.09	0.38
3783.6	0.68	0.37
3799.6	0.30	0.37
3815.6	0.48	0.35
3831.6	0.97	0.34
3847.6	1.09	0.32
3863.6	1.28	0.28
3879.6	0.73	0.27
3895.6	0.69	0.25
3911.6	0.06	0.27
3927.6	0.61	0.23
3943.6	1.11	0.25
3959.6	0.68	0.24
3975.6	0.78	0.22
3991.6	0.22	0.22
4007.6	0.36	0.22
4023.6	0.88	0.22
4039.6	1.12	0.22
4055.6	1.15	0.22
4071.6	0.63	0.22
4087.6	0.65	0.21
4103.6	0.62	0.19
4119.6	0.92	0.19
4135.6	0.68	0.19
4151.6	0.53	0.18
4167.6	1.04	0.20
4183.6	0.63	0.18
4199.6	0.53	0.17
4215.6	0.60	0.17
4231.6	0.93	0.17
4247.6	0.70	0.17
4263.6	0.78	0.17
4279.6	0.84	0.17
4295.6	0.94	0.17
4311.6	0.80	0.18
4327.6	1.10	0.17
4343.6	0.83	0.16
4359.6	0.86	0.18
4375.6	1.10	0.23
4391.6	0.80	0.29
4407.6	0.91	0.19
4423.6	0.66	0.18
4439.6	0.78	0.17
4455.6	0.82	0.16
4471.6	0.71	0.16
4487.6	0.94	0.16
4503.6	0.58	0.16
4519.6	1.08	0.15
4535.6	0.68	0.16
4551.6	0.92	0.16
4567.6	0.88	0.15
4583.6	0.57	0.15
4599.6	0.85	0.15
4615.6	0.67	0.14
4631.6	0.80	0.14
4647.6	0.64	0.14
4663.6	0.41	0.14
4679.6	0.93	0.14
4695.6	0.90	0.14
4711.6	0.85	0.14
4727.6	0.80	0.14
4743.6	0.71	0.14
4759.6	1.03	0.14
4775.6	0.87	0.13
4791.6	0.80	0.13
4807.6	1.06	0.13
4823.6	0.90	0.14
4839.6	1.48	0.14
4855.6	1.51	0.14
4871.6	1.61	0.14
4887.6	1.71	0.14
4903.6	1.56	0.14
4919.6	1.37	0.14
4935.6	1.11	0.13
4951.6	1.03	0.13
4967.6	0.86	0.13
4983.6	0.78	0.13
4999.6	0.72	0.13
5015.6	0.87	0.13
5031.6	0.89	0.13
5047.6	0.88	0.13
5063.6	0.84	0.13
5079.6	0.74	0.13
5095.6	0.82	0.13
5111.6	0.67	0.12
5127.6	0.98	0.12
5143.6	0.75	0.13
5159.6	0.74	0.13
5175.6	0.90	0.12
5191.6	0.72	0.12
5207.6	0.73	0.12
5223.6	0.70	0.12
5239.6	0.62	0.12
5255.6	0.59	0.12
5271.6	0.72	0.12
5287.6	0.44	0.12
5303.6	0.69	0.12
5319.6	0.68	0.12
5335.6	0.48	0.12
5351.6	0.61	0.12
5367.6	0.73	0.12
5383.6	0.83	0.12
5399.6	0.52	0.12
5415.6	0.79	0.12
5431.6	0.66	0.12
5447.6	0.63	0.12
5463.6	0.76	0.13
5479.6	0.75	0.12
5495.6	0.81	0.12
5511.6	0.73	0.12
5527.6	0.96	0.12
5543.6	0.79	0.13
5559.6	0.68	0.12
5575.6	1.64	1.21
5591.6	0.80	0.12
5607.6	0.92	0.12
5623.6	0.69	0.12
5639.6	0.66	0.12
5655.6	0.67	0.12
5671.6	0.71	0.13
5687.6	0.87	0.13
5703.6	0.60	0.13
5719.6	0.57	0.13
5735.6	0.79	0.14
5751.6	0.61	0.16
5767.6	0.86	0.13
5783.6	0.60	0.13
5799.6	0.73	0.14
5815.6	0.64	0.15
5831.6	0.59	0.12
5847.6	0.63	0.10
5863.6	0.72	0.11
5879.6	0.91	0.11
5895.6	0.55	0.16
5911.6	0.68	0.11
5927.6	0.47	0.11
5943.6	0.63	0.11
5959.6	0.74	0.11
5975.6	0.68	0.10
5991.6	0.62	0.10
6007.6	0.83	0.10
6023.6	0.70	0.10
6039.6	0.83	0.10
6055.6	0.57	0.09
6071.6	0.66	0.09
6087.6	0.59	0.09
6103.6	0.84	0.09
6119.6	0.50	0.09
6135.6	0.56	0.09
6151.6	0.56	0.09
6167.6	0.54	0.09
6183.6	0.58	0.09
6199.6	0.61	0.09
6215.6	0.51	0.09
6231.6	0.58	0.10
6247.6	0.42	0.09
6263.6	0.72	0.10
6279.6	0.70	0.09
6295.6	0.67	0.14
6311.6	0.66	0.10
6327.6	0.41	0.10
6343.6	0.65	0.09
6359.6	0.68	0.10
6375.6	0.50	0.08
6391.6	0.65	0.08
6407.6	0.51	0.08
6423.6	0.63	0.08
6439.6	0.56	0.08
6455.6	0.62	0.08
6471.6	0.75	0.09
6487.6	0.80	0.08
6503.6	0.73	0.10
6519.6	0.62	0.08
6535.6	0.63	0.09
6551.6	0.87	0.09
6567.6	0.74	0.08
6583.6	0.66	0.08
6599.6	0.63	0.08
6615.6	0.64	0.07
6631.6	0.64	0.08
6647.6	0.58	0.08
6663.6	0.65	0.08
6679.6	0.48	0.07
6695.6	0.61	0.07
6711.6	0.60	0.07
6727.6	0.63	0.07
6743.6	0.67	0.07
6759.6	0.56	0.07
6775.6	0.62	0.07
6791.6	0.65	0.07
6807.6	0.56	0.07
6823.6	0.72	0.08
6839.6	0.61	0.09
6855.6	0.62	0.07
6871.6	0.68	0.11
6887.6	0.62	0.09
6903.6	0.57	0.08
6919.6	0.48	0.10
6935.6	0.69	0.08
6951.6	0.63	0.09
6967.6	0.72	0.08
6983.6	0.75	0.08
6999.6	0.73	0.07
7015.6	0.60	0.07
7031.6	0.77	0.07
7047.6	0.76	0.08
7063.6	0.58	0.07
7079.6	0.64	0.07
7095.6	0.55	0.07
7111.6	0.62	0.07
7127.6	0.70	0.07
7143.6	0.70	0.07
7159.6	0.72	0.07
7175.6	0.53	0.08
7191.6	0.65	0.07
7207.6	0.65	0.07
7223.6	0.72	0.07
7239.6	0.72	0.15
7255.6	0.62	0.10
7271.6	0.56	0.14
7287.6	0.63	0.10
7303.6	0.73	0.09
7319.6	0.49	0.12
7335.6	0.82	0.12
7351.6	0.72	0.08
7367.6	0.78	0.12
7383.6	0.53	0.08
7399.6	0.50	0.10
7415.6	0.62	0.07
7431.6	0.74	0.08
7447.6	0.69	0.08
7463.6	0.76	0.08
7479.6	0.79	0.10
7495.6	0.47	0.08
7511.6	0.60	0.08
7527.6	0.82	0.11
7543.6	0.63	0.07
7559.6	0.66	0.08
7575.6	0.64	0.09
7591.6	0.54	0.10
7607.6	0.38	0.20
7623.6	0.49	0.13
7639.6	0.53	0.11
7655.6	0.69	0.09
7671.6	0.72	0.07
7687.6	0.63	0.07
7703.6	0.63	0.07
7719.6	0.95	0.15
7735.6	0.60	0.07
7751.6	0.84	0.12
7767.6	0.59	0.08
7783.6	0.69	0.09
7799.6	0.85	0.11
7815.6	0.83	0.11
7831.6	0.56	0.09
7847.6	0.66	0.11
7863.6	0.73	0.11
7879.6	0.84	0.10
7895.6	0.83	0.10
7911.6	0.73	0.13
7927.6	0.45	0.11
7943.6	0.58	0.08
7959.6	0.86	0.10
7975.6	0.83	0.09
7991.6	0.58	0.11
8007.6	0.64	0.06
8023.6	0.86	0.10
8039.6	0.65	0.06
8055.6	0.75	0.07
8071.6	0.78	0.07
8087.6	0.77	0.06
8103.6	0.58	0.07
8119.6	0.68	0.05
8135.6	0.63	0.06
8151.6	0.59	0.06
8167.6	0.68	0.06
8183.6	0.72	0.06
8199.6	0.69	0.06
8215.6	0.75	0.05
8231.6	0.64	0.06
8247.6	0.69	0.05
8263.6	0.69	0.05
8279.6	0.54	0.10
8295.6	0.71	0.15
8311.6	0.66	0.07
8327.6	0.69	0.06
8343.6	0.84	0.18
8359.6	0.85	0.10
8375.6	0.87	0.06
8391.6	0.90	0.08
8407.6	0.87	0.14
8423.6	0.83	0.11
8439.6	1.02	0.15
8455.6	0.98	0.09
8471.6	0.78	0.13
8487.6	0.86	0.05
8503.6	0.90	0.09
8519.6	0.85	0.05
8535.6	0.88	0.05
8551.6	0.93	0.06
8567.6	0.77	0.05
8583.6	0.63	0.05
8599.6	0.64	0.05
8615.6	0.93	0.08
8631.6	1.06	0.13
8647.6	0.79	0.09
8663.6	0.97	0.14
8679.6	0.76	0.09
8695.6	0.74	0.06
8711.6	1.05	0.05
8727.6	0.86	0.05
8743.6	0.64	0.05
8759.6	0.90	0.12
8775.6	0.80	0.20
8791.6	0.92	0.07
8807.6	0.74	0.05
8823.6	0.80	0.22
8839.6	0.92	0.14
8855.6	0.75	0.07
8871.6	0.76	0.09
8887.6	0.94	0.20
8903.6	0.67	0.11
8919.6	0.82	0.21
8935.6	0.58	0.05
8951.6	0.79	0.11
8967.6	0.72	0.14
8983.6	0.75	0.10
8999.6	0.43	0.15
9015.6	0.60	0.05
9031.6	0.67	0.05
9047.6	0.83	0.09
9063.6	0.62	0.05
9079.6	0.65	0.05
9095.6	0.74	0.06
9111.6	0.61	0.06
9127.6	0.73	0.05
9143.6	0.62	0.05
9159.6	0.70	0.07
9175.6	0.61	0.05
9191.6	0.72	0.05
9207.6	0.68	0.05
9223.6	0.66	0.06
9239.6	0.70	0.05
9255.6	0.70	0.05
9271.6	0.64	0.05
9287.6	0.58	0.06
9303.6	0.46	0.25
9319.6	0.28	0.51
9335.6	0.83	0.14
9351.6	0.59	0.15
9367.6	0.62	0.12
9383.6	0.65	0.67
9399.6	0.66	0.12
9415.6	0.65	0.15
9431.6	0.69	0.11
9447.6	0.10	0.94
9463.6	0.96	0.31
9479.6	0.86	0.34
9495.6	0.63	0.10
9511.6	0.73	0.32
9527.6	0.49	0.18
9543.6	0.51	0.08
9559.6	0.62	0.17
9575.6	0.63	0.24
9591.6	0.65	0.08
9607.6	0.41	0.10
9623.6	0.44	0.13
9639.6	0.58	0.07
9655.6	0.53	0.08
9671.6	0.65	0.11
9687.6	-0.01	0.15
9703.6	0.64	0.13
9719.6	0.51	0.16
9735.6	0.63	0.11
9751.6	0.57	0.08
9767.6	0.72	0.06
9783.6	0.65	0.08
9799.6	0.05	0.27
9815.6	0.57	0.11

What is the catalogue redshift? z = 0.740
